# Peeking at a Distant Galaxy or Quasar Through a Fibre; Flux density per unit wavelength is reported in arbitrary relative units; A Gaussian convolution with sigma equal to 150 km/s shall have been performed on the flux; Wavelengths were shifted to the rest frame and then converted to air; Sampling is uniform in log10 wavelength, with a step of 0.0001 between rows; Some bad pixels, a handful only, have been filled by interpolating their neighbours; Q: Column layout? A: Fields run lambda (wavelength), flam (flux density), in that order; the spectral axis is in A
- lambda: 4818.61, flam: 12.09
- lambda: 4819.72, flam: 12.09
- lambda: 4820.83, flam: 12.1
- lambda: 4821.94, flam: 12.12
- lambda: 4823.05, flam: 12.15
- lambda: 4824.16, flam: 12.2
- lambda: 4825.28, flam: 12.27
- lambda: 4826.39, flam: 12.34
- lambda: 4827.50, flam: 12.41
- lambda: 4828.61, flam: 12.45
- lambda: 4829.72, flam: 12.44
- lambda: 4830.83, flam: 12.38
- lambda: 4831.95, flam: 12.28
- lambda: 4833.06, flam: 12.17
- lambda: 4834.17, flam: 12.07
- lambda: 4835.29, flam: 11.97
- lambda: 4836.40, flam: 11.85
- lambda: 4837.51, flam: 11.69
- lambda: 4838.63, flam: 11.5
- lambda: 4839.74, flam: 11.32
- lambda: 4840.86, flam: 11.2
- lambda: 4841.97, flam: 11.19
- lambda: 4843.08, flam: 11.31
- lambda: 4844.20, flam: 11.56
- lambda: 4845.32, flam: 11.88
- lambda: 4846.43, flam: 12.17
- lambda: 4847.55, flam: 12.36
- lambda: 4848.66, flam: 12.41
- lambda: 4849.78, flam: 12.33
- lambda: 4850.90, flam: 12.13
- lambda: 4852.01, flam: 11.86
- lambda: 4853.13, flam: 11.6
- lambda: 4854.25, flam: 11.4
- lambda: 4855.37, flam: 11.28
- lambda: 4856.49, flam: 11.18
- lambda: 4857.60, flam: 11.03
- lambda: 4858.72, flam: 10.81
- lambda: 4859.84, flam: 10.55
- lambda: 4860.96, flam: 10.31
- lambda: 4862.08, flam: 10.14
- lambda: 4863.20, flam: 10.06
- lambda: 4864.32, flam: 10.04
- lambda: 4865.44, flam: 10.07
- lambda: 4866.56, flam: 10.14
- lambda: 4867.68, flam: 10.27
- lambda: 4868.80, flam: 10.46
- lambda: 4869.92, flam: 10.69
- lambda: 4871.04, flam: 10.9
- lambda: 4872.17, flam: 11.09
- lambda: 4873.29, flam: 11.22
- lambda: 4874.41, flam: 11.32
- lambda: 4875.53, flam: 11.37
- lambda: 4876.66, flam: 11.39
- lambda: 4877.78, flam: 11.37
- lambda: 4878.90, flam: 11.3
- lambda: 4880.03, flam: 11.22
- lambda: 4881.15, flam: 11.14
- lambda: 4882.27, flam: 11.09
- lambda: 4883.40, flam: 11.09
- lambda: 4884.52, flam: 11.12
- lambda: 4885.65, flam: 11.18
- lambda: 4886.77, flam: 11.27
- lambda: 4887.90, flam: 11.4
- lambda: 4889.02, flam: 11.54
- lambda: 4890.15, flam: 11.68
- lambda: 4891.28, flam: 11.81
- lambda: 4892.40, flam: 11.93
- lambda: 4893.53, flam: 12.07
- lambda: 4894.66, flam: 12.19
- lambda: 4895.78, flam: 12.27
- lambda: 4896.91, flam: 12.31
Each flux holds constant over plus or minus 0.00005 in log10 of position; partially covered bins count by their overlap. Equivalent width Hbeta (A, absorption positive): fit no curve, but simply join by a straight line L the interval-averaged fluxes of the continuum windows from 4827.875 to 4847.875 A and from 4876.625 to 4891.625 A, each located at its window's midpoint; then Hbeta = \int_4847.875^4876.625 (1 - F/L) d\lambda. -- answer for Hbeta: 1.4 A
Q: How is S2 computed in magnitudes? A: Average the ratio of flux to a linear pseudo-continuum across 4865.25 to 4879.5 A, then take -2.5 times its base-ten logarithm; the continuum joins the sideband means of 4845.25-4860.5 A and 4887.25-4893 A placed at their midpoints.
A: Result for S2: 0.07 mag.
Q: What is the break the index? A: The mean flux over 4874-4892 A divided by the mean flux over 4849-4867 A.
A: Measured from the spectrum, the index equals 1.04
